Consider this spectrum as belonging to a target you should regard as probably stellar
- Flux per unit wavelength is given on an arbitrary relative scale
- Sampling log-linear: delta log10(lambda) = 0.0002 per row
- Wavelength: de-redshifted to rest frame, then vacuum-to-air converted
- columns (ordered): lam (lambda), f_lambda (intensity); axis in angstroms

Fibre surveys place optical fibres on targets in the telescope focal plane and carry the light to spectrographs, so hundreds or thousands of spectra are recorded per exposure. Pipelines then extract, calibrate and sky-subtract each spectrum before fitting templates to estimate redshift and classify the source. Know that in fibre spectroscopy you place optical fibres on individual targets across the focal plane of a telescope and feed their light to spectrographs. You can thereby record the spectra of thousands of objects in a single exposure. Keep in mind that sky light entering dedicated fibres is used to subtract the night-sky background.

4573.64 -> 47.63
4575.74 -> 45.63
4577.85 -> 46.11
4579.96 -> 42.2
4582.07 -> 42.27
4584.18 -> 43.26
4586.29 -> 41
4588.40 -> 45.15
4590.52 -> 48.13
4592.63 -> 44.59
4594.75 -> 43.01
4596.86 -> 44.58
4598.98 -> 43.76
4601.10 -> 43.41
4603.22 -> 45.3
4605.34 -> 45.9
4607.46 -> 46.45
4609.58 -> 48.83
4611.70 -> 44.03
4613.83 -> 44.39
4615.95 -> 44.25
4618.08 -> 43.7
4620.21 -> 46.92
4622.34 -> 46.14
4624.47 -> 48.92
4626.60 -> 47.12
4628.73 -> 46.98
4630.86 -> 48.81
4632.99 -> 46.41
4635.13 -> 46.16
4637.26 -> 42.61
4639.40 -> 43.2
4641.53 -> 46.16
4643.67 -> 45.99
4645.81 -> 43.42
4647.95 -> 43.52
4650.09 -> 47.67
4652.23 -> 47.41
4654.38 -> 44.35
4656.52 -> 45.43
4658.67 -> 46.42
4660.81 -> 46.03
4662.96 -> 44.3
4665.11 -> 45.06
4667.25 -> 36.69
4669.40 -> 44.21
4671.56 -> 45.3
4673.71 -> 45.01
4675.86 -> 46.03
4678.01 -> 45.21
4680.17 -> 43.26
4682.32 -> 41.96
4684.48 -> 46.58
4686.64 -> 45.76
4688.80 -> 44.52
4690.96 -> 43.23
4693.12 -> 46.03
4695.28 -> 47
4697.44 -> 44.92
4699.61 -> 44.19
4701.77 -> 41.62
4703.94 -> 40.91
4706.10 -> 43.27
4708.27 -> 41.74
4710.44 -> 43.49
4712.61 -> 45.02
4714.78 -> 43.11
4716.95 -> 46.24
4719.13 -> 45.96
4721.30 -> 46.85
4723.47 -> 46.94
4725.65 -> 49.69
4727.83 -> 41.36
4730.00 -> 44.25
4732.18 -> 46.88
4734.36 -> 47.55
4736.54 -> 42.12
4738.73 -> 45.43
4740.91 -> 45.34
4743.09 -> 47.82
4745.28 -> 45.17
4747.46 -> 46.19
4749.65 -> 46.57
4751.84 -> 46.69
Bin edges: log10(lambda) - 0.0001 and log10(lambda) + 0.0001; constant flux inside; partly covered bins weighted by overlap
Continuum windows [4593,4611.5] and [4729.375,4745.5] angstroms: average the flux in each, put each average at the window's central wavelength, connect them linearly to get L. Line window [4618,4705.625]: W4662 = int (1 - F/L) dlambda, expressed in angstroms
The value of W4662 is 0.6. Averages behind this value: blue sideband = 45.1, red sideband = 45.6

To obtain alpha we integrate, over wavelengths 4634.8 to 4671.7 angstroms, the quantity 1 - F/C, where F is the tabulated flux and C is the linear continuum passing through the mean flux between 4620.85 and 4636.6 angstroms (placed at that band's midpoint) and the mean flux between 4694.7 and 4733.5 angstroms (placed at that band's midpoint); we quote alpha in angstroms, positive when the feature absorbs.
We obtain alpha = 1.4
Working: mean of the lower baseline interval 47.1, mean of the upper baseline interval 44.6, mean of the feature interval 44.6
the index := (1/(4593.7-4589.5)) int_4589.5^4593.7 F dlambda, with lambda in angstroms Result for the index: 46.3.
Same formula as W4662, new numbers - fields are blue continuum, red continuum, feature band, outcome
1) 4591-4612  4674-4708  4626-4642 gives -0.4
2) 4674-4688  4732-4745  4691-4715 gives 0.7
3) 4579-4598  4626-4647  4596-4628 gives -0.6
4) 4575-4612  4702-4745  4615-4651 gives -0.8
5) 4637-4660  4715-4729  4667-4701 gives 0.8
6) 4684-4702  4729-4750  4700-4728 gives 0.5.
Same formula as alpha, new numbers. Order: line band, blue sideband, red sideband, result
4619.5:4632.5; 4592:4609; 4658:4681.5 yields -0.8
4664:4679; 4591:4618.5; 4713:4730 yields 0.5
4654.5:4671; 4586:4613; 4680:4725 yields 0.2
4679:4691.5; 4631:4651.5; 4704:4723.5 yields 0.1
